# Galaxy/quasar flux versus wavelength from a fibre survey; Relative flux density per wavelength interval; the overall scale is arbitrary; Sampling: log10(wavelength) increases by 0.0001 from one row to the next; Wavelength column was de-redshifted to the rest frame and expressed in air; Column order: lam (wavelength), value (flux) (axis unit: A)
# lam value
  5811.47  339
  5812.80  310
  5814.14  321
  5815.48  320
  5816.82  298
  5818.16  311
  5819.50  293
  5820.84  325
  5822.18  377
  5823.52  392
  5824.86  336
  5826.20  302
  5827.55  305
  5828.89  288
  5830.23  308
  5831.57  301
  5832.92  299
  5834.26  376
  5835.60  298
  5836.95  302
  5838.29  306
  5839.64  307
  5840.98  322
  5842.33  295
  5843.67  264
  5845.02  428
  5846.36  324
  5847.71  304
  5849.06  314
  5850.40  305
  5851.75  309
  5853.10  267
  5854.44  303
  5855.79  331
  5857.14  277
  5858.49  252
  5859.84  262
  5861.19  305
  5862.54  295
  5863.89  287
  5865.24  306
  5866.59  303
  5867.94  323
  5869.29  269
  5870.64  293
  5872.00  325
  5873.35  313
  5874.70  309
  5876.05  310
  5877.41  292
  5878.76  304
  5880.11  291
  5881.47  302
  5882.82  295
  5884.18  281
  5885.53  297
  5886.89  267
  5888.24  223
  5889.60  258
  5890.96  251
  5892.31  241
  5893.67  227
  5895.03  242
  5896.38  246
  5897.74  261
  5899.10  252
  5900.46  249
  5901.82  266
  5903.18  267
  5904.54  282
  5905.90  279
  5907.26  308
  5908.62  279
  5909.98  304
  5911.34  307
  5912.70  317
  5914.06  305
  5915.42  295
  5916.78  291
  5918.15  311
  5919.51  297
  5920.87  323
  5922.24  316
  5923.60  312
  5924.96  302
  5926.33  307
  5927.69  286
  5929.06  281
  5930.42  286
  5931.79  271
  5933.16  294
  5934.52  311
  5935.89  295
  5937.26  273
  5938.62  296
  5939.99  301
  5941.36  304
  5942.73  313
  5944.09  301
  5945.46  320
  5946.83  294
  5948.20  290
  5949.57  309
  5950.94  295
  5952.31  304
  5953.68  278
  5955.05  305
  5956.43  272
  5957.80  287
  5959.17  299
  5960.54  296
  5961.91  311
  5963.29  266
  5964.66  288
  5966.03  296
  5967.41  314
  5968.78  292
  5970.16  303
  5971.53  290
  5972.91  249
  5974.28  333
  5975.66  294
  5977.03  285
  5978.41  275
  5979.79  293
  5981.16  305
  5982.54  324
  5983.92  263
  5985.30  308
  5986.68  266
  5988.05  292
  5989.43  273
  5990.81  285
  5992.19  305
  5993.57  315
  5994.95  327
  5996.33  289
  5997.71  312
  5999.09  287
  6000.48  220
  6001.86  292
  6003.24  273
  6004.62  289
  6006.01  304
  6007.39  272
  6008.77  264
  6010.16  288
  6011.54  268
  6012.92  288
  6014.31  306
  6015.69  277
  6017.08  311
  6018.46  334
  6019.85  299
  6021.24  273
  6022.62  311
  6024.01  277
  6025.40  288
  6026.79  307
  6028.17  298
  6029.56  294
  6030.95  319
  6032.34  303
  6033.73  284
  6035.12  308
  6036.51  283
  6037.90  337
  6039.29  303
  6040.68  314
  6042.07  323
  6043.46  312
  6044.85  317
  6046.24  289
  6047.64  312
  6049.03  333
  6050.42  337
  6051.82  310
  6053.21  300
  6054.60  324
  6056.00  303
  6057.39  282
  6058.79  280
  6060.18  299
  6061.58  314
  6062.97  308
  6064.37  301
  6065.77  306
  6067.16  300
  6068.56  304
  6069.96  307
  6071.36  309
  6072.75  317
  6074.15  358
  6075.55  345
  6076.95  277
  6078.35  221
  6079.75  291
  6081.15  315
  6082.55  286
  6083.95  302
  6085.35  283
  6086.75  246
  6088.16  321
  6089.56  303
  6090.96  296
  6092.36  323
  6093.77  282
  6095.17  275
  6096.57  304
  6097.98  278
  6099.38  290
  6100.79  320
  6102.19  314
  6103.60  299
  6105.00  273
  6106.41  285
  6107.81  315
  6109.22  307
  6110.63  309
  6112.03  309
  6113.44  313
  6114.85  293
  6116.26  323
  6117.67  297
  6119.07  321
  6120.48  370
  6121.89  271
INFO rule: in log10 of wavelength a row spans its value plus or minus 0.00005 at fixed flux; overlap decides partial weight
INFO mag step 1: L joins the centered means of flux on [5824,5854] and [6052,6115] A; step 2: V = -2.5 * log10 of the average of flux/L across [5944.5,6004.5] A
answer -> 0.05 mag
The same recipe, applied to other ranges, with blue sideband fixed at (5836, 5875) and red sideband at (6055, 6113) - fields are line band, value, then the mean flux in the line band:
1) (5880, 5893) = 0.13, 270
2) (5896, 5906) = 0.16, 262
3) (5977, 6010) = 0.05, 288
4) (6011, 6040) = 0.01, 299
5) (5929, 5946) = 0.02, 296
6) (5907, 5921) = 0.00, 303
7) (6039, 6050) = -0.05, 314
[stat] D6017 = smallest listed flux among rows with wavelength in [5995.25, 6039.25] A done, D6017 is 220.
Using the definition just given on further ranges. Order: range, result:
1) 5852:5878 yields 252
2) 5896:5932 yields 246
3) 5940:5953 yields 290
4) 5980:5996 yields 263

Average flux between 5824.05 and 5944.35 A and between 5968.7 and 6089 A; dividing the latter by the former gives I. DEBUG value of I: 1.0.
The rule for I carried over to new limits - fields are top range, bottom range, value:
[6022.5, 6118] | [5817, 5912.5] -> 1.02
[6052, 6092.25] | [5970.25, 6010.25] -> 1.04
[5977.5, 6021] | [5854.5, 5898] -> 1.03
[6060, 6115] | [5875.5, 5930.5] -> 1.06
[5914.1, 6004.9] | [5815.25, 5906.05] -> 1.00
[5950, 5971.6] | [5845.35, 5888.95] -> 0.99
